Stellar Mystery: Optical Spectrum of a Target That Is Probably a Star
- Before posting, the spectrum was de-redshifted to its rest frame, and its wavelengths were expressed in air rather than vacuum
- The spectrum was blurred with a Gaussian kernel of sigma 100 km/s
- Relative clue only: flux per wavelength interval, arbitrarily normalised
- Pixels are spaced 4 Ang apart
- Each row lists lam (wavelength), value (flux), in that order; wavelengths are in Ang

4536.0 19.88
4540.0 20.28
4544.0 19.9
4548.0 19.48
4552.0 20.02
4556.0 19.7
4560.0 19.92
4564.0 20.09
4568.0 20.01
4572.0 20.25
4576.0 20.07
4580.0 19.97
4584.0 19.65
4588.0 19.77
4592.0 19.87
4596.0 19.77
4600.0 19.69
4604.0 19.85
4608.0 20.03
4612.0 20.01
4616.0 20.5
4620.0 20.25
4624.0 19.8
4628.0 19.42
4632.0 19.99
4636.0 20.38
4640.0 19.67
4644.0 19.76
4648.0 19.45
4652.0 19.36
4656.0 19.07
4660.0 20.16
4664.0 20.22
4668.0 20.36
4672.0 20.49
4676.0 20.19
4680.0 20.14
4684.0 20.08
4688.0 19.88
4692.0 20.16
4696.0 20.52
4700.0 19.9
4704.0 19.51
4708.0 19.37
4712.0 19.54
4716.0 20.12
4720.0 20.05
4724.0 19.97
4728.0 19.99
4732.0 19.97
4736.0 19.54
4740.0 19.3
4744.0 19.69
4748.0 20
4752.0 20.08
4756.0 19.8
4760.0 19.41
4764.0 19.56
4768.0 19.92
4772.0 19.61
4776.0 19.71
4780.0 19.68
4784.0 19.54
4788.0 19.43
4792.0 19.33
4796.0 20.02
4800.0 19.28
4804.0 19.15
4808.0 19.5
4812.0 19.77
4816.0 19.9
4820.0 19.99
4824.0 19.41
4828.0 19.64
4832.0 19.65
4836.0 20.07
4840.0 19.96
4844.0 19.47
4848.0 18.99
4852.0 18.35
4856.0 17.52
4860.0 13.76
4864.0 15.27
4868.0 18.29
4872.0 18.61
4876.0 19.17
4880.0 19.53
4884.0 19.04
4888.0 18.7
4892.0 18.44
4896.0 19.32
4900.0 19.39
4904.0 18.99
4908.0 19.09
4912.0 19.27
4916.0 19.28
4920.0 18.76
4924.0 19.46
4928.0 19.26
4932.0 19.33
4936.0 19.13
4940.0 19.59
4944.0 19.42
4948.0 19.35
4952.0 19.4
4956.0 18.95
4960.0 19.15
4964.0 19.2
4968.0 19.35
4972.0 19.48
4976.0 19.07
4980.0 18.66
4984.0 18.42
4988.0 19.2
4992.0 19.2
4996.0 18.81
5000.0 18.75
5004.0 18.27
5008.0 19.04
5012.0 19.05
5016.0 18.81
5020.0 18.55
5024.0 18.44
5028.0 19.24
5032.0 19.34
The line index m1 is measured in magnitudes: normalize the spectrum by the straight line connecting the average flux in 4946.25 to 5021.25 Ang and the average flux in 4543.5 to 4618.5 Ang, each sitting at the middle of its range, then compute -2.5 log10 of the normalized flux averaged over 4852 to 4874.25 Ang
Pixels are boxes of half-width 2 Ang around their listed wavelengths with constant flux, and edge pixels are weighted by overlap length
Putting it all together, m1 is 0.14 mag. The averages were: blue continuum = 19.9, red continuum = 19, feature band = 16.9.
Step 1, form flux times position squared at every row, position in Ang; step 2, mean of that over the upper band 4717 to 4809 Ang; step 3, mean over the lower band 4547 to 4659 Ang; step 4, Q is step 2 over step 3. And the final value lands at 1.1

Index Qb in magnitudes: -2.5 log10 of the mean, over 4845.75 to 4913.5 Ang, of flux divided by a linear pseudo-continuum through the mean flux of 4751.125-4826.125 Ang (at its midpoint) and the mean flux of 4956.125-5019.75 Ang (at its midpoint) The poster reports 0.06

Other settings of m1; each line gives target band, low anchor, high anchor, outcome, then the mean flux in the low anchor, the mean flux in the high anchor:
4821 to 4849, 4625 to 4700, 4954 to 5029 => -0.01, 20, 18.9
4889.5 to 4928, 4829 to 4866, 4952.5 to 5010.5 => -0.03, 18.2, 19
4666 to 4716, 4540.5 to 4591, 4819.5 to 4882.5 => -0.04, 19.9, 18.6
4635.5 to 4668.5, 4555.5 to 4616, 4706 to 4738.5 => 0.01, 19.9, 19.8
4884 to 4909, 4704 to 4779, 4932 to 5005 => 0.02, 19.7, 19.1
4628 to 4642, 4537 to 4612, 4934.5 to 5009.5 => -0.01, 19.9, 19.1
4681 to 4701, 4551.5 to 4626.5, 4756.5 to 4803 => -0.02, 20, 19.6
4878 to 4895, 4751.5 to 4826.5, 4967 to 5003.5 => 0.02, 19.6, 19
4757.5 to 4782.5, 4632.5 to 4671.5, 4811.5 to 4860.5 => -0.02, 19.9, 19.1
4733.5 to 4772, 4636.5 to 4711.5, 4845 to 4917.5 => -0.02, 19.9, 18.4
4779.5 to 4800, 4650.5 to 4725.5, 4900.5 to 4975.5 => 0.01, 20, 19.2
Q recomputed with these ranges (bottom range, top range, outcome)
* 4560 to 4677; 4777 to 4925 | 1.05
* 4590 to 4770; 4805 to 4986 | 1.04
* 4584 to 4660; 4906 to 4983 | 1.11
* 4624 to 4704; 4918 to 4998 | 1.09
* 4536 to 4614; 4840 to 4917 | 1.06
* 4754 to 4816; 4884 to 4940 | 1.03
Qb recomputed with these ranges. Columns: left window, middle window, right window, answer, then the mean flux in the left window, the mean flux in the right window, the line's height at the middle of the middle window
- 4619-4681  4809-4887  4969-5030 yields 0.03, 19.9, 18.9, 19.3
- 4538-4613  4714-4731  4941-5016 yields -0.02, 19.9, 19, 19.6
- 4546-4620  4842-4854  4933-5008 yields 0.02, 19.9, 19.1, 19.3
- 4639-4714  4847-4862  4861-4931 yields 0.12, 19.9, 18.8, 19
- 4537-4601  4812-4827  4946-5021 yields -0.02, 19.9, 19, 19.4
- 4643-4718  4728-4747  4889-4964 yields 0.00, 19.9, 19.2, 19.7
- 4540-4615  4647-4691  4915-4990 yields -0.01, 19.9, 19.2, 19.7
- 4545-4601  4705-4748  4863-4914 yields -0.02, 19.9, 18.8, 19.3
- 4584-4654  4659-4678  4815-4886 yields -0.04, 19.9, 18.7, 19.6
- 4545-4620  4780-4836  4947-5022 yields -0.01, 19.9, 19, 19.4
